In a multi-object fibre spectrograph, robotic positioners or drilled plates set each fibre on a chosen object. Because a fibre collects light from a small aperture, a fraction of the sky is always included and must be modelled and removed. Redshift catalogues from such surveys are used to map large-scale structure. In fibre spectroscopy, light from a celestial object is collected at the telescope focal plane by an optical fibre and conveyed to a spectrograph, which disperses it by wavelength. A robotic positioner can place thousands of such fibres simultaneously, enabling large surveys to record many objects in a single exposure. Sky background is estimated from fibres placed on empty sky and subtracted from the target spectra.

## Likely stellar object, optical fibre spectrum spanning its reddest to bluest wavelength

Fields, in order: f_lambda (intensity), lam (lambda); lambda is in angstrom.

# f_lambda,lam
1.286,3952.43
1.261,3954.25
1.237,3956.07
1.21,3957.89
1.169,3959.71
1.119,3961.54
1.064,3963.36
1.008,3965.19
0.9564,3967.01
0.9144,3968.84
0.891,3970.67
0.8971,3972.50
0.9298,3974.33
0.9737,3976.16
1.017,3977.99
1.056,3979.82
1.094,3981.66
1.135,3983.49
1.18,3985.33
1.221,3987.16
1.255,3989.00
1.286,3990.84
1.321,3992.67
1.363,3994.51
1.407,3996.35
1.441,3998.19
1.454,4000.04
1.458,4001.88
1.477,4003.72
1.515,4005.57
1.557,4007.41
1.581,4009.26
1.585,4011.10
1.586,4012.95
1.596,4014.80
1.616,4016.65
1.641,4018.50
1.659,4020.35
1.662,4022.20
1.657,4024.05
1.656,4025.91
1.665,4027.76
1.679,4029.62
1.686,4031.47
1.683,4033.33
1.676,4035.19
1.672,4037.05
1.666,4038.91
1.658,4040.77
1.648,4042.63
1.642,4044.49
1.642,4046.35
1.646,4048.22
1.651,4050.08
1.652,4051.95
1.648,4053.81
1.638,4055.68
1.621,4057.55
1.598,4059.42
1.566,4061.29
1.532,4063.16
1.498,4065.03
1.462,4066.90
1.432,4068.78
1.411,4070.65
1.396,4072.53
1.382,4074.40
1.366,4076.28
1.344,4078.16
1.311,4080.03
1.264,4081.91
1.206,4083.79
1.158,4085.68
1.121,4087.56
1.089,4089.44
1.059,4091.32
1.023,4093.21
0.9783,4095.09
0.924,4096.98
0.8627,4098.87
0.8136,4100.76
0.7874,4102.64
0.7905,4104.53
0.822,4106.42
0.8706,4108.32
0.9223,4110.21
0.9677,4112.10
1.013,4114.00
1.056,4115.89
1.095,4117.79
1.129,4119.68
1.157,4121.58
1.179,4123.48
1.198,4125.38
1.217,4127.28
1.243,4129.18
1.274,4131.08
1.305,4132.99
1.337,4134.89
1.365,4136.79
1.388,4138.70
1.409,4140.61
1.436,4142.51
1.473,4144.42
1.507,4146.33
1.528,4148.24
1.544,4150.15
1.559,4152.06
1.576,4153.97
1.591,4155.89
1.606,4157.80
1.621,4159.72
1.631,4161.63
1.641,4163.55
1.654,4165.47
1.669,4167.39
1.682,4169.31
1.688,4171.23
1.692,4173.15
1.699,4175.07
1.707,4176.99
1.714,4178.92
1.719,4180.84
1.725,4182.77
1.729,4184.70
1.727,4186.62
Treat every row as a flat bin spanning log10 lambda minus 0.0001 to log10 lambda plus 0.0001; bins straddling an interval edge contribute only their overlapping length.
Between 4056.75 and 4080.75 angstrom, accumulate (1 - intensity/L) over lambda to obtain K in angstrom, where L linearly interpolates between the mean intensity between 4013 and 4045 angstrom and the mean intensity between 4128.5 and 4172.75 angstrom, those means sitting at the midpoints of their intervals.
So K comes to 2.29 angstrom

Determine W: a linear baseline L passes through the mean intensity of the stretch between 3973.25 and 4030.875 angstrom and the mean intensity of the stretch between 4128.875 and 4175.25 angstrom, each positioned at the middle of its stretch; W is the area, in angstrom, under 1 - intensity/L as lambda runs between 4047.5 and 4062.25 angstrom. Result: -1.78 angstrom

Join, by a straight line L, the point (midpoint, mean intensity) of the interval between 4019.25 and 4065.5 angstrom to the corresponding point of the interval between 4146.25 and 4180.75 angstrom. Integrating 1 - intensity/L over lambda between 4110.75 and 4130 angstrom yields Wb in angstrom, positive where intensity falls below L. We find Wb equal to 6.1 angstrom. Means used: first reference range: 1.64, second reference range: 1.63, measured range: 1.12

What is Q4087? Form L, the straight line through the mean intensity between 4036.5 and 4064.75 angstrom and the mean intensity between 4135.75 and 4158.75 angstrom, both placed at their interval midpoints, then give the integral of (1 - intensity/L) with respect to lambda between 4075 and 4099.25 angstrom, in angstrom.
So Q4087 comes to 6.7 angstrom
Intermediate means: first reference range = 1.63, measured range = 1.14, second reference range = 1.5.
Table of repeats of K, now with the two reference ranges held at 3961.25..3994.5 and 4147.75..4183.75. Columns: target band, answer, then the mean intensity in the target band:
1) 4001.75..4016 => -4.6 angstrom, 1.55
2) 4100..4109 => 4.0 angstrom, 0.815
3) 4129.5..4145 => 1.9 angstrom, 1.37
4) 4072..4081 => 0.1 angstrom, 1.36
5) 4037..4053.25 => -4.7 angstrom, 1.65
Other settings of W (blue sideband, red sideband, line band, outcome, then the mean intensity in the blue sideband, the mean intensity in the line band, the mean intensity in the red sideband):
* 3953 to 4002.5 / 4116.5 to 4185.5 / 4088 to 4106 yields 5.9 angstrom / 1.16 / 0.928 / 1.49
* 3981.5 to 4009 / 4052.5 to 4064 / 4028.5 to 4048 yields -1.8 angstrom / 1.36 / 1.66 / 1.6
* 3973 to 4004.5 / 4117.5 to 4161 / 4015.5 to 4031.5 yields -4.9 angstrom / 1.23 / 1.66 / 1.39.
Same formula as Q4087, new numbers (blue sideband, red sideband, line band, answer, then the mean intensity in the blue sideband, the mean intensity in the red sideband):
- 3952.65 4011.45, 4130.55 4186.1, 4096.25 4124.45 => 9.9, 1.22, 1.57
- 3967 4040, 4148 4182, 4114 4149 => 6.8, 1.4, 1.64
